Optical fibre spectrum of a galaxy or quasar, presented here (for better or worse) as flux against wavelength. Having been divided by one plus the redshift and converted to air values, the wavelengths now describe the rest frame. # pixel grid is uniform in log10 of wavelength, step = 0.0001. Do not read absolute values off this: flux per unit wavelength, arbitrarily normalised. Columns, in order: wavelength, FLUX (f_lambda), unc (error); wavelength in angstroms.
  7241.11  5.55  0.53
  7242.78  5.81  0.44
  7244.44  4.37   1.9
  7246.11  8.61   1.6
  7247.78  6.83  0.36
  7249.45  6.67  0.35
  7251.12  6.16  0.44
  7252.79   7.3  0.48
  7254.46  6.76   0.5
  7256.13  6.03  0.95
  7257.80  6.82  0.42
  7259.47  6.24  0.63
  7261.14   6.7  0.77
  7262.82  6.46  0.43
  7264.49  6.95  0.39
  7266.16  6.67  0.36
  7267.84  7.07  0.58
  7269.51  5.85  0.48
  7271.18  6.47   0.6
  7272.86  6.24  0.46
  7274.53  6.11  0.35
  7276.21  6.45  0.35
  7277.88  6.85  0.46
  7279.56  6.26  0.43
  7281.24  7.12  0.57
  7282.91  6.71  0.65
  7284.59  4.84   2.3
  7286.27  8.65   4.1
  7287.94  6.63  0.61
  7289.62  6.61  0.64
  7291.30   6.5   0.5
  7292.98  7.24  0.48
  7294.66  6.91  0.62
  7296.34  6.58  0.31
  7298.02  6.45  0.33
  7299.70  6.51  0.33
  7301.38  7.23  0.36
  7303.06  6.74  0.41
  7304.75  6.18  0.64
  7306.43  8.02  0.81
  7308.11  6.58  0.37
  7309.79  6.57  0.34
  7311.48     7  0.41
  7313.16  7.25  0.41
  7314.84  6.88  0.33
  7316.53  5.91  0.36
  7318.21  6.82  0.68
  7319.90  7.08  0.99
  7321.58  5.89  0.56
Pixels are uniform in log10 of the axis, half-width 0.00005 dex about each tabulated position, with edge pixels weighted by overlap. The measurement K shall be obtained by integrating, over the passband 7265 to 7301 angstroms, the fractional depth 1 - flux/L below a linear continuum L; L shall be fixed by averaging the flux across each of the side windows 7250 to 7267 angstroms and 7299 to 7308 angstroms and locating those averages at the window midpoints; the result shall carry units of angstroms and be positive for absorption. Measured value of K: 0.8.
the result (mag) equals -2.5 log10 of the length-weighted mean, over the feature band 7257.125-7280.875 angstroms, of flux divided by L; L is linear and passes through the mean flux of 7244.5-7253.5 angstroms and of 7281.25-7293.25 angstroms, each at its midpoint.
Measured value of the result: 0.05 mag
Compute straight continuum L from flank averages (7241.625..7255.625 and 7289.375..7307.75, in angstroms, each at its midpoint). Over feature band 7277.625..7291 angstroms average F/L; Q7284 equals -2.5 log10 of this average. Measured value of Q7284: 0.01 mag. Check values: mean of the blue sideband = 6.53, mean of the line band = 6.69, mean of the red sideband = 6.81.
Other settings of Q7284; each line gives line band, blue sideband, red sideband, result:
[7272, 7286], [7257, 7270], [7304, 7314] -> 0.052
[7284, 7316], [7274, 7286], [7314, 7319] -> -0.052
